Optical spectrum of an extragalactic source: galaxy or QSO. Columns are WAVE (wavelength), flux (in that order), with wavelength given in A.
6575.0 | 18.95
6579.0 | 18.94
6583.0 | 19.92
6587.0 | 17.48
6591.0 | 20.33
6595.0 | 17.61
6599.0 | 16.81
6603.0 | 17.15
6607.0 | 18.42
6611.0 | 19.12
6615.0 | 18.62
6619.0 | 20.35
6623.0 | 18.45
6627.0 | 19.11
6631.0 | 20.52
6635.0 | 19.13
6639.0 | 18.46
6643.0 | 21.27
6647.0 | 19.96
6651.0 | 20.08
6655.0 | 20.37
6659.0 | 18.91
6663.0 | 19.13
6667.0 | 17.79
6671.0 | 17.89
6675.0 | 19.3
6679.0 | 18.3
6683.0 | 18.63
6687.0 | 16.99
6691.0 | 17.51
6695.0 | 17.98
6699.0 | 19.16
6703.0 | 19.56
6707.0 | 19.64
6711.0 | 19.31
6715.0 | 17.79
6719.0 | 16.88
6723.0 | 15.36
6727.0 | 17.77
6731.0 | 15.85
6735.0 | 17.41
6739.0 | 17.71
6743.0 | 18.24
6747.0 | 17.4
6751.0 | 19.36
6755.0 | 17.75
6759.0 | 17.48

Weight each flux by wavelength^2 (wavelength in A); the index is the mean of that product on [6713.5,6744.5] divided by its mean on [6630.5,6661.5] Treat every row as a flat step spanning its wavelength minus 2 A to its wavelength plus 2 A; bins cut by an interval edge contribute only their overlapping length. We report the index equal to 0.9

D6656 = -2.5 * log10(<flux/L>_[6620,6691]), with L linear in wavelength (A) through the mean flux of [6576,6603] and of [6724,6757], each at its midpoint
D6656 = -0.06 mag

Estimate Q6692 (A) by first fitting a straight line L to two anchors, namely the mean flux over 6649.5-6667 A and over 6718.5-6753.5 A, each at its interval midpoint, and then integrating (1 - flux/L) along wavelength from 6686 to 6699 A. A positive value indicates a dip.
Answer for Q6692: 0.5 A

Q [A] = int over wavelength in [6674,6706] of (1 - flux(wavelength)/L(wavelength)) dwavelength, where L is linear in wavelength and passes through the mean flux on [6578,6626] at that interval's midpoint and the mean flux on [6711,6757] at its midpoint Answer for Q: -1.0 A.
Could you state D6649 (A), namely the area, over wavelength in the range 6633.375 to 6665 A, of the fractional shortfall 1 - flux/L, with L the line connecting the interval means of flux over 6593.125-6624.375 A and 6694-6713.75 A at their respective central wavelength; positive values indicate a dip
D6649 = -1.7 A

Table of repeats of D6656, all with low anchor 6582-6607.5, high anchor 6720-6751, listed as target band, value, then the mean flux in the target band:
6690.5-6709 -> -0.08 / 18.9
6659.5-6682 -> -0.05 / 18.5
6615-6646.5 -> -0.09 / 19.6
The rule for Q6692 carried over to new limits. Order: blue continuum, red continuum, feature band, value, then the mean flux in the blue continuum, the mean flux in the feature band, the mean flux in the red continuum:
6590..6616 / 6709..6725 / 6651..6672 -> -1.45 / 18.2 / 19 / 17.3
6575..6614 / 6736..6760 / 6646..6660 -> -1.23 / 18.5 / 19.9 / 18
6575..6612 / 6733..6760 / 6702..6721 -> -0.58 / 18.4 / 18.6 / 17.9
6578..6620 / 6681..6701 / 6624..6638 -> -0.79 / 18.6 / 19.4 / 18.1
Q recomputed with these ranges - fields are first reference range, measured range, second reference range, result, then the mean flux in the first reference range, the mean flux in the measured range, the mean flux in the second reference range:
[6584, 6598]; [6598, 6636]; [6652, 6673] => -0.40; 18.5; 18.8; 18.9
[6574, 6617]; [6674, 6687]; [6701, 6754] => -0.25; 18.5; 18.4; 17.9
